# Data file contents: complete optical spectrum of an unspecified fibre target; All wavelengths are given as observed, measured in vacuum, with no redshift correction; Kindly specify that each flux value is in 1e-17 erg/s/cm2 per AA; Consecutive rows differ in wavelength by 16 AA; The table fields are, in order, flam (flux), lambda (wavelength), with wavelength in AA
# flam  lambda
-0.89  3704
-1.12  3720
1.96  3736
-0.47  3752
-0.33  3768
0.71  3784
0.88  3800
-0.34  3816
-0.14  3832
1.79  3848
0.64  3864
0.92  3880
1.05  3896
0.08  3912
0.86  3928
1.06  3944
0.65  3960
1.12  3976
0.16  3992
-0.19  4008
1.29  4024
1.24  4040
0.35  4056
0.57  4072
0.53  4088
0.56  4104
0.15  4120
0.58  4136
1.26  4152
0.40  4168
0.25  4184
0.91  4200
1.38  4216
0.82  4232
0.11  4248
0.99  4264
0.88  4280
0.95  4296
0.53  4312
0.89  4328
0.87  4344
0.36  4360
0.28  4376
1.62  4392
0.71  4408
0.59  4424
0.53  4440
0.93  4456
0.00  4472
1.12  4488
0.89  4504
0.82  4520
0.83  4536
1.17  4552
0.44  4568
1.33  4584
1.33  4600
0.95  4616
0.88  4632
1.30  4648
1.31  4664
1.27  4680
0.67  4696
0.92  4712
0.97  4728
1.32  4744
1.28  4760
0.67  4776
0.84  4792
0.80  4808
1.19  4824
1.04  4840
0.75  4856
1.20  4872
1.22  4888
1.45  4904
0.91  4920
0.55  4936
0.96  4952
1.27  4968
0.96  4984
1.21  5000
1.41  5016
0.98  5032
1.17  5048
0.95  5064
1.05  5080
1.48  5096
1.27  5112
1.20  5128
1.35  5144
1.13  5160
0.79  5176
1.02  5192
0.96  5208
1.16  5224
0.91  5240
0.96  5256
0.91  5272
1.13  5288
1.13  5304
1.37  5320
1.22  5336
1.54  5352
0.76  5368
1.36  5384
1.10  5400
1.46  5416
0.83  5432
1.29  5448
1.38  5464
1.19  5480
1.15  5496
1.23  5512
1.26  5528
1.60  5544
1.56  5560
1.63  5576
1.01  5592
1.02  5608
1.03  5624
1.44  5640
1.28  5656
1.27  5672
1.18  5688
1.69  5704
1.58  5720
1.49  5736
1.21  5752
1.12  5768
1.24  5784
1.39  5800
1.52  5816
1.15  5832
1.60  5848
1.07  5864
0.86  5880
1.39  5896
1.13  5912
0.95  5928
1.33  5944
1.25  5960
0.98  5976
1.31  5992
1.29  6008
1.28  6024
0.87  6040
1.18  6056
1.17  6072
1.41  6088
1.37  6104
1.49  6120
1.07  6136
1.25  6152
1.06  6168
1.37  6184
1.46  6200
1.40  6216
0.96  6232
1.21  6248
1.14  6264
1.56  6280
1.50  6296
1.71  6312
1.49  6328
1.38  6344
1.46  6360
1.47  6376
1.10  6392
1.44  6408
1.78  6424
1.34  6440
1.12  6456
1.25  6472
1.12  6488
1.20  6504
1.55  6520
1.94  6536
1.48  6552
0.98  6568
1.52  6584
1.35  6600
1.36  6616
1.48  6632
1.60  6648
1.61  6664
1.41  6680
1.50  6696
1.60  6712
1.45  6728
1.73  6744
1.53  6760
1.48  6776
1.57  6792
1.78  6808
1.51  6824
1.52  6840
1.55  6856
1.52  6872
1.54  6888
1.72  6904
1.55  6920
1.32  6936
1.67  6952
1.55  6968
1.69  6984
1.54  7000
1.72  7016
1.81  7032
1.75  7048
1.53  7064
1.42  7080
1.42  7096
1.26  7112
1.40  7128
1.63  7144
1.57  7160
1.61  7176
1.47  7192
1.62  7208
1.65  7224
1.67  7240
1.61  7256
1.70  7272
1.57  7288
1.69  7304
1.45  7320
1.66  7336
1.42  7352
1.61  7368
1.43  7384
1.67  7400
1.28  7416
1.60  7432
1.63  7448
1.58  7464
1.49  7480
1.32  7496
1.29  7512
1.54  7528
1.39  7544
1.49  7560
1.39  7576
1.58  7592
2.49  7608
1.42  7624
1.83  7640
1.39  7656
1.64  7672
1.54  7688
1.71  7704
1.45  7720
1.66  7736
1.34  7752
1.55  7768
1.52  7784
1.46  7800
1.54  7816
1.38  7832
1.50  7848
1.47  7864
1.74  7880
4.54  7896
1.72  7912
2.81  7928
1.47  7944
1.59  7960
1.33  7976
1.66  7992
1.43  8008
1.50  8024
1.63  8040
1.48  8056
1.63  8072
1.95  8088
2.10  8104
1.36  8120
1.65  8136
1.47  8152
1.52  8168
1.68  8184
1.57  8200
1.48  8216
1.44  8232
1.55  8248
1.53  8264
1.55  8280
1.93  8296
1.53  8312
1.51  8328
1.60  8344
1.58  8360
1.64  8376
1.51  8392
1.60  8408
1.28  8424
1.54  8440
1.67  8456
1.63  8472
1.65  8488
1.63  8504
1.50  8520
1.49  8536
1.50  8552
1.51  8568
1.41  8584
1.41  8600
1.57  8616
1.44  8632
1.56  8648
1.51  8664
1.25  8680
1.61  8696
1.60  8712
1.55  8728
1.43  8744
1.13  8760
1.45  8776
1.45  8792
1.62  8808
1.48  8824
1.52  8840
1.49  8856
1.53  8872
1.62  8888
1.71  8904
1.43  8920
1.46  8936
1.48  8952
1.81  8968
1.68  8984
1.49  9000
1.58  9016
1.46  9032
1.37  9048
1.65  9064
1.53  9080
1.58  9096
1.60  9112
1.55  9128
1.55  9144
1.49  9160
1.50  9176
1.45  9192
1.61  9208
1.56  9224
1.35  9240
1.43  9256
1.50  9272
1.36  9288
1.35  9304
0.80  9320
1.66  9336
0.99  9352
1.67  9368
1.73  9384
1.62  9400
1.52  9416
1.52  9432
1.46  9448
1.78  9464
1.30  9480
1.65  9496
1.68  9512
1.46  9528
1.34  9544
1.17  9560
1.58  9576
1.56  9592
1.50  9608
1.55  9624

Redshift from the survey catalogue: 0.20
